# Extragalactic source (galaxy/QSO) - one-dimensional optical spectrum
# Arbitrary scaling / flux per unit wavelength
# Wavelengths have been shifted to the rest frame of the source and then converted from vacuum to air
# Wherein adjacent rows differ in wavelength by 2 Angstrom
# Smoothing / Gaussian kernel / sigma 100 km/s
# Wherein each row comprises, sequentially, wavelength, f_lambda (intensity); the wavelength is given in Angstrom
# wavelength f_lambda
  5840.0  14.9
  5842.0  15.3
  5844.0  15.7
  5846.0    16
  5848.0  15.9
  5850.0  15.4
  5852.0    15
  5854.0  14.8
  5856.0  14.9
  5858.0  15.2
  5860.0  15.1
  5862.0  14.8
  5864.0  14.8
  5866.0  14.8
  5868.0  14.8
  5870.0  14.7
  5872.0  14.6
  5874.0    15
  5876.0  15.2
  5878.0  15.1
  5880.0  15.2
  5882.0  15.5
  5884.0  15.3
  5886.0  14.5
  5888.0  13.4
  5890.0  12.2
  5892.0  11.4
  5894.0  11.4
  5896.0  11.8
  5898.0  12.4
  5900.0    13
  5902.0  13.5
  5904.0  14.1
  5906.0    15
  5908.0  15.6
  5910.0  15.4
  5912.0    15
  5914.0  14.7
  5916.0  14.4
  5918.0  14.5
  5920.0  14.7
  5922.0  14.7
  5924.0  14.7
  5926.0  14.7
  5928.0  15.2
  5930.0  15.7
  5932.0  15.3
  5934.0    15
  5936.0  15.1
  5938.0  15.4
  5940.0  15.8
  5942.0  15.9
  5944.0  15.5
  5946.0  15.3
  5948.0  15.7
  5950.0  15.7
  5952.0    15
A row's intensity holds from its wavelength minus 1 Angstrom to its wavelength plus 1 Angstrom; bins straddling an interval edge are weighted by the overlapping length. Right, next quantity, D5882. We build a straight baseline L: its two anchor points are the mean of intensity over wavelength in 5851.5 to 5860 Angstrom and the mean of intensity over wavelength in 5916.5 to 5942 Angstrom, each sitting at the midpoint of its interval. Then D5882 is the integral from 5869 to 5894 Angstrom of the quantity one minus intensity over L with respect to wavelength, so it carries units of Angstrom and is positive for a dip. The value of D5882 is 1.3 Angstrom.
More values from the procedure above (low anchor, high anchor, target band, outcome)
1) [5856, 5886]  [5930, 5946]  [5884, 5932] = 3.7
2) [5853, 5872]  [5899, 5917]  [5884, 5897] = 1.8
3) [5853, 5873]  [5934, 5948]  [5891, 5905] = 2.4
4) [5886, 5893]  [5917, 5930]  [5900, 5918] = -0.9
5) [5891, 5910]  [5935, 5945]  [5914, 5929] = -0.2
